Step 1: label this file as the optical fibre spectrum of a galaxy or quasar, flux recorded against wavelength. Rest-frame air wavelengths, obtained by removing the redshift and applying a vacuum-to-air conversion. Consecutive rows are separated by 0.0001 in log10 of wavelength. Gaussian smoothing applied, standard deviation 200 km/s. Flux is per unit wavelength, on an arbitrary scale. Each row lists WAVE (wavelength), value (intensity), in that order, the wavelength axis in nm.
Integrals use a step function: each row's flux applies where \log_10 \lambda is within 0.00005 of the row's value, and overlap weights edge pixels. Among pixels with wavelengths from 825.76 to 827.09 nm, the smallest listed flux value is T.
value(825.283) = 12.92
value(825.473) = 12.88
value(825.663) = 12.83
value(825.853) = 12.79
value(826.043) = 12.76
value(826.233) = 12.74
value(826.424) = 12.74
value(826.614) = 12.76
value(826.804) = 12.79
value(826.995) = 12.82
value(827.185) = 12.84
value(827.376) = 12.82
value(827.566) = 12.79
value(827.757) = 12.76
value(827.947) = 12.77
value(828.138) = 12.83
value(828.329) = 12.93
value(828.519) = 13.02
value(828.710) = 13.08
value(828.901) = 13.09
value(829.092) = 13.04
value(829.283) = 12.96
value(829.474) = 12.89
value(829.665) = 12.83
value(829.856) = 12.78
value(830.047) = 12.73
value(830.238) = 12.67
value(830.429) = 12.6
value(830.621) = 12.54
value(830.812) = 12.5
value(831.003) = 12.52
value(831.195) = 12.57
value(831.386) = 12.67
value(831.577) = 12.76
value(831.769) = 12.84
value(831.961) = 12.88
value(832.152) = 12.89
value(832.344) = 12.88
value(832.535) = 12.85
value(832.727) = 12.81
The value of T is 12.74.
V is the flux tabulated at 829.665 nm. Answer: 12.83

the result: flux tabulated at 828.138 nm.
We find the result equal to 12.83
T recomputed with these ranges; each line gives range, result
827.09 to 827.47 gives 12.82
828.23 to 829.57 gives 12.89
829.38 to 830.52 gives 12.6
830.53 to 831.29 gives 12.5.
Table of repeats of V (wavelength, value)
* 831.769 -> 12.84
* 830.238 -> 12.67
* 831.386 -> 12.67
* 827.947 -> 12.77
